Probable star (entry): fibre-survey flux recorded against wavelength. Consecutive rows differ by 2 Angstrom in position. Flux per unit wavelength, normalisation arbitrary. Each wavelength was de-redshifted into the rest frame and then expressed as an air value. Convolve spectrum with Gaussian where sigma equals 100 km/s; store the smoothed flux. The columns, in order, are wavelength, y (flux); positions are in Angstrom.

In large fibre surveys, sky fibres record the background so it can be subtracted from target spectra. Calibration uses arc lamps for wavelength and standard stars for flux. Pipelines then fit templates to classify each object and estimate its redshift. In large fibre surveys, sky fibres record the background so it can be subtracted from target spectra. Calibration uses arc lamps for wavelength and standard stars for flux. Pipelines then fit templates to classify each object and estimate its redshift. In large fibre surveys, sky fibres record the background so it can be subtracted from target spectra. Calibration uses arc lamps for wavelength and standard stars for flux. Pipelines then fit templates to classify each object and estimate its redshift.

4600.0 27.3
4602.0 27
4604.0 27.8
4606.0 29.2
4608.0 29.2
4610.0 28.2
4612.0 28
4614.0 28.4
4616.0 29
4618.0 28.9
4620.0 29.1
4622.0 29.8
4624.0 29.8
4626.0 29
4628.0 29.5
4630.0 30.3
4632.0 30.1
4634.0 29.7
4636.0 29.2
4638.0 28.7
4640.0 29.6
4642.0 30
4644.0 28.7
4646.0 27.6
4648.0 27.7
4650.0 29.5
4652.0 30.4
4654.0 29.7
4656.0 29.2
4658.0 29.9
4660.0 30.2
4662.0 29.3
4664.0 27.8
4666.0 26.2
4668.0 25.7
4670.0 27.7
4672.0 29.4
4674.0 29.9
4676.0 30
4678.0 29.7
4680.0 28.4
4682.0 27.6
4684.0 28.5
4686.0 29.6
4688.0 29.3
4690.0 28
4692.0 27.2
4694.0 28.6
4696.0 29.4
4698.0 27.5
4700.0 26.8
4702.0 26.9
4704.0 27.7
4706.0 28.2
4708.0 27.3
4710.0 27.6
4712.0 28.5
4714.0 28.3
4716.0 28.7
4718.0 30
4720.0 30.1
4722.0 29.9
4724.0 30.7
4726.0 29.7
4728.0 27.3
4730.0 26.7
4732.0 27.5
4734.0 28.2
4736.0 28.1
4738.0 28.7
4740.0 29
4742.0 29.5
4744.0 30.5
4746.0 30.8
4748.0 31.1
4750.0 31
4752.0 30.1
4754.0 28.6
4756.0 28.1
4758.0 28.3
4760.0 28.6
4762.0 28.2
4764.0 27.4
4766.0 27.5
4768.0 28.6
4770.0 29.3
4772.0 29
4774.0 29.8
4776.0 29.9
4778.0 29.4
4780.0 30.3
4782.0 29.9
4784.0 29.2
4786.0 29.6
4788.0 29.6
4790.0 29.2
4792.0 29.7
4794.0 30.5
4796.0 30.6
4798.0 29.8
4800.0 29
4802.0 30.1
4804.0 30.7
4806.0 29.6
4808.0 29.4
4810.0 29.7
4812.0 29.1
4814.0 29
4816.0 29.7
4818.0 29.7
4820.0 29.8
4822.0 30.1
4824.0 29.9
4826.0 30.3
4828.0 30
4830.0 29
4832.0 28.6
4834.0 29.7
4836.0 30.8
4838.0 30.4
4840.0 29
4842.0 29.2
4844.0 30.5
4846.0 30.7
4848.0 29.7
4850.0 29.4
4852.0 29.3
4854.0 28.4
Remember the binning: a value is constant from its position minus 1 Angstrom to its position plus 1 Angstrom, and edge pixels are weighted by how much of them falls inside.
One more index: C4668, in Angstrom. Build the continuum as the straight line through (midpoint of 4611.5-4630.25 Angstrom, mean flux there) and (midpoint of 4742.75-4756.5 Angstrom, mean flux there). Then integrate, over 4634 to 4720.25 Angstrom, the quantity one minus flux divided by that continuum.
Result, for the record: 2.8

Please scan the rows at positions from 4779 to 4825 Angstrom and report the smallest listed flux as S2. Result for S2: 29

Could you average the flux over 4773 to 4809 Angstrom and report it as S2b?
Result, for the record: 29.8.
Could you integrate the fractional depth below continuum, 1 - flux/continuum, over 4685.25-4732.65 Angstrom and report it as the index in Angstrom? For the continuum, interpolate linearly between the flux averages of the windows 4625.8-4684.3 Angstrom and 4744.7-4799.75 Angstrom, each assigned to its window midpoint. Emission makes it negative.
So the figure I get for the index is 1.3 Angstrom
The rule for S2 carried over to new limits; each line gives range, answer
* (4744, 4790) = 27.4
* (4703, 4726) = 27.3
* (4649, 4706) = 25.7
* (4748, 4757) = 28.1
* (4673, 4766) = 26.7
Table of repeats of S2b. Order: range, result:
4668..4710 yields 28.3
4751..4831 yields 29.4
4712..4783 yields 29.1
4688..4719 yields 28.1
